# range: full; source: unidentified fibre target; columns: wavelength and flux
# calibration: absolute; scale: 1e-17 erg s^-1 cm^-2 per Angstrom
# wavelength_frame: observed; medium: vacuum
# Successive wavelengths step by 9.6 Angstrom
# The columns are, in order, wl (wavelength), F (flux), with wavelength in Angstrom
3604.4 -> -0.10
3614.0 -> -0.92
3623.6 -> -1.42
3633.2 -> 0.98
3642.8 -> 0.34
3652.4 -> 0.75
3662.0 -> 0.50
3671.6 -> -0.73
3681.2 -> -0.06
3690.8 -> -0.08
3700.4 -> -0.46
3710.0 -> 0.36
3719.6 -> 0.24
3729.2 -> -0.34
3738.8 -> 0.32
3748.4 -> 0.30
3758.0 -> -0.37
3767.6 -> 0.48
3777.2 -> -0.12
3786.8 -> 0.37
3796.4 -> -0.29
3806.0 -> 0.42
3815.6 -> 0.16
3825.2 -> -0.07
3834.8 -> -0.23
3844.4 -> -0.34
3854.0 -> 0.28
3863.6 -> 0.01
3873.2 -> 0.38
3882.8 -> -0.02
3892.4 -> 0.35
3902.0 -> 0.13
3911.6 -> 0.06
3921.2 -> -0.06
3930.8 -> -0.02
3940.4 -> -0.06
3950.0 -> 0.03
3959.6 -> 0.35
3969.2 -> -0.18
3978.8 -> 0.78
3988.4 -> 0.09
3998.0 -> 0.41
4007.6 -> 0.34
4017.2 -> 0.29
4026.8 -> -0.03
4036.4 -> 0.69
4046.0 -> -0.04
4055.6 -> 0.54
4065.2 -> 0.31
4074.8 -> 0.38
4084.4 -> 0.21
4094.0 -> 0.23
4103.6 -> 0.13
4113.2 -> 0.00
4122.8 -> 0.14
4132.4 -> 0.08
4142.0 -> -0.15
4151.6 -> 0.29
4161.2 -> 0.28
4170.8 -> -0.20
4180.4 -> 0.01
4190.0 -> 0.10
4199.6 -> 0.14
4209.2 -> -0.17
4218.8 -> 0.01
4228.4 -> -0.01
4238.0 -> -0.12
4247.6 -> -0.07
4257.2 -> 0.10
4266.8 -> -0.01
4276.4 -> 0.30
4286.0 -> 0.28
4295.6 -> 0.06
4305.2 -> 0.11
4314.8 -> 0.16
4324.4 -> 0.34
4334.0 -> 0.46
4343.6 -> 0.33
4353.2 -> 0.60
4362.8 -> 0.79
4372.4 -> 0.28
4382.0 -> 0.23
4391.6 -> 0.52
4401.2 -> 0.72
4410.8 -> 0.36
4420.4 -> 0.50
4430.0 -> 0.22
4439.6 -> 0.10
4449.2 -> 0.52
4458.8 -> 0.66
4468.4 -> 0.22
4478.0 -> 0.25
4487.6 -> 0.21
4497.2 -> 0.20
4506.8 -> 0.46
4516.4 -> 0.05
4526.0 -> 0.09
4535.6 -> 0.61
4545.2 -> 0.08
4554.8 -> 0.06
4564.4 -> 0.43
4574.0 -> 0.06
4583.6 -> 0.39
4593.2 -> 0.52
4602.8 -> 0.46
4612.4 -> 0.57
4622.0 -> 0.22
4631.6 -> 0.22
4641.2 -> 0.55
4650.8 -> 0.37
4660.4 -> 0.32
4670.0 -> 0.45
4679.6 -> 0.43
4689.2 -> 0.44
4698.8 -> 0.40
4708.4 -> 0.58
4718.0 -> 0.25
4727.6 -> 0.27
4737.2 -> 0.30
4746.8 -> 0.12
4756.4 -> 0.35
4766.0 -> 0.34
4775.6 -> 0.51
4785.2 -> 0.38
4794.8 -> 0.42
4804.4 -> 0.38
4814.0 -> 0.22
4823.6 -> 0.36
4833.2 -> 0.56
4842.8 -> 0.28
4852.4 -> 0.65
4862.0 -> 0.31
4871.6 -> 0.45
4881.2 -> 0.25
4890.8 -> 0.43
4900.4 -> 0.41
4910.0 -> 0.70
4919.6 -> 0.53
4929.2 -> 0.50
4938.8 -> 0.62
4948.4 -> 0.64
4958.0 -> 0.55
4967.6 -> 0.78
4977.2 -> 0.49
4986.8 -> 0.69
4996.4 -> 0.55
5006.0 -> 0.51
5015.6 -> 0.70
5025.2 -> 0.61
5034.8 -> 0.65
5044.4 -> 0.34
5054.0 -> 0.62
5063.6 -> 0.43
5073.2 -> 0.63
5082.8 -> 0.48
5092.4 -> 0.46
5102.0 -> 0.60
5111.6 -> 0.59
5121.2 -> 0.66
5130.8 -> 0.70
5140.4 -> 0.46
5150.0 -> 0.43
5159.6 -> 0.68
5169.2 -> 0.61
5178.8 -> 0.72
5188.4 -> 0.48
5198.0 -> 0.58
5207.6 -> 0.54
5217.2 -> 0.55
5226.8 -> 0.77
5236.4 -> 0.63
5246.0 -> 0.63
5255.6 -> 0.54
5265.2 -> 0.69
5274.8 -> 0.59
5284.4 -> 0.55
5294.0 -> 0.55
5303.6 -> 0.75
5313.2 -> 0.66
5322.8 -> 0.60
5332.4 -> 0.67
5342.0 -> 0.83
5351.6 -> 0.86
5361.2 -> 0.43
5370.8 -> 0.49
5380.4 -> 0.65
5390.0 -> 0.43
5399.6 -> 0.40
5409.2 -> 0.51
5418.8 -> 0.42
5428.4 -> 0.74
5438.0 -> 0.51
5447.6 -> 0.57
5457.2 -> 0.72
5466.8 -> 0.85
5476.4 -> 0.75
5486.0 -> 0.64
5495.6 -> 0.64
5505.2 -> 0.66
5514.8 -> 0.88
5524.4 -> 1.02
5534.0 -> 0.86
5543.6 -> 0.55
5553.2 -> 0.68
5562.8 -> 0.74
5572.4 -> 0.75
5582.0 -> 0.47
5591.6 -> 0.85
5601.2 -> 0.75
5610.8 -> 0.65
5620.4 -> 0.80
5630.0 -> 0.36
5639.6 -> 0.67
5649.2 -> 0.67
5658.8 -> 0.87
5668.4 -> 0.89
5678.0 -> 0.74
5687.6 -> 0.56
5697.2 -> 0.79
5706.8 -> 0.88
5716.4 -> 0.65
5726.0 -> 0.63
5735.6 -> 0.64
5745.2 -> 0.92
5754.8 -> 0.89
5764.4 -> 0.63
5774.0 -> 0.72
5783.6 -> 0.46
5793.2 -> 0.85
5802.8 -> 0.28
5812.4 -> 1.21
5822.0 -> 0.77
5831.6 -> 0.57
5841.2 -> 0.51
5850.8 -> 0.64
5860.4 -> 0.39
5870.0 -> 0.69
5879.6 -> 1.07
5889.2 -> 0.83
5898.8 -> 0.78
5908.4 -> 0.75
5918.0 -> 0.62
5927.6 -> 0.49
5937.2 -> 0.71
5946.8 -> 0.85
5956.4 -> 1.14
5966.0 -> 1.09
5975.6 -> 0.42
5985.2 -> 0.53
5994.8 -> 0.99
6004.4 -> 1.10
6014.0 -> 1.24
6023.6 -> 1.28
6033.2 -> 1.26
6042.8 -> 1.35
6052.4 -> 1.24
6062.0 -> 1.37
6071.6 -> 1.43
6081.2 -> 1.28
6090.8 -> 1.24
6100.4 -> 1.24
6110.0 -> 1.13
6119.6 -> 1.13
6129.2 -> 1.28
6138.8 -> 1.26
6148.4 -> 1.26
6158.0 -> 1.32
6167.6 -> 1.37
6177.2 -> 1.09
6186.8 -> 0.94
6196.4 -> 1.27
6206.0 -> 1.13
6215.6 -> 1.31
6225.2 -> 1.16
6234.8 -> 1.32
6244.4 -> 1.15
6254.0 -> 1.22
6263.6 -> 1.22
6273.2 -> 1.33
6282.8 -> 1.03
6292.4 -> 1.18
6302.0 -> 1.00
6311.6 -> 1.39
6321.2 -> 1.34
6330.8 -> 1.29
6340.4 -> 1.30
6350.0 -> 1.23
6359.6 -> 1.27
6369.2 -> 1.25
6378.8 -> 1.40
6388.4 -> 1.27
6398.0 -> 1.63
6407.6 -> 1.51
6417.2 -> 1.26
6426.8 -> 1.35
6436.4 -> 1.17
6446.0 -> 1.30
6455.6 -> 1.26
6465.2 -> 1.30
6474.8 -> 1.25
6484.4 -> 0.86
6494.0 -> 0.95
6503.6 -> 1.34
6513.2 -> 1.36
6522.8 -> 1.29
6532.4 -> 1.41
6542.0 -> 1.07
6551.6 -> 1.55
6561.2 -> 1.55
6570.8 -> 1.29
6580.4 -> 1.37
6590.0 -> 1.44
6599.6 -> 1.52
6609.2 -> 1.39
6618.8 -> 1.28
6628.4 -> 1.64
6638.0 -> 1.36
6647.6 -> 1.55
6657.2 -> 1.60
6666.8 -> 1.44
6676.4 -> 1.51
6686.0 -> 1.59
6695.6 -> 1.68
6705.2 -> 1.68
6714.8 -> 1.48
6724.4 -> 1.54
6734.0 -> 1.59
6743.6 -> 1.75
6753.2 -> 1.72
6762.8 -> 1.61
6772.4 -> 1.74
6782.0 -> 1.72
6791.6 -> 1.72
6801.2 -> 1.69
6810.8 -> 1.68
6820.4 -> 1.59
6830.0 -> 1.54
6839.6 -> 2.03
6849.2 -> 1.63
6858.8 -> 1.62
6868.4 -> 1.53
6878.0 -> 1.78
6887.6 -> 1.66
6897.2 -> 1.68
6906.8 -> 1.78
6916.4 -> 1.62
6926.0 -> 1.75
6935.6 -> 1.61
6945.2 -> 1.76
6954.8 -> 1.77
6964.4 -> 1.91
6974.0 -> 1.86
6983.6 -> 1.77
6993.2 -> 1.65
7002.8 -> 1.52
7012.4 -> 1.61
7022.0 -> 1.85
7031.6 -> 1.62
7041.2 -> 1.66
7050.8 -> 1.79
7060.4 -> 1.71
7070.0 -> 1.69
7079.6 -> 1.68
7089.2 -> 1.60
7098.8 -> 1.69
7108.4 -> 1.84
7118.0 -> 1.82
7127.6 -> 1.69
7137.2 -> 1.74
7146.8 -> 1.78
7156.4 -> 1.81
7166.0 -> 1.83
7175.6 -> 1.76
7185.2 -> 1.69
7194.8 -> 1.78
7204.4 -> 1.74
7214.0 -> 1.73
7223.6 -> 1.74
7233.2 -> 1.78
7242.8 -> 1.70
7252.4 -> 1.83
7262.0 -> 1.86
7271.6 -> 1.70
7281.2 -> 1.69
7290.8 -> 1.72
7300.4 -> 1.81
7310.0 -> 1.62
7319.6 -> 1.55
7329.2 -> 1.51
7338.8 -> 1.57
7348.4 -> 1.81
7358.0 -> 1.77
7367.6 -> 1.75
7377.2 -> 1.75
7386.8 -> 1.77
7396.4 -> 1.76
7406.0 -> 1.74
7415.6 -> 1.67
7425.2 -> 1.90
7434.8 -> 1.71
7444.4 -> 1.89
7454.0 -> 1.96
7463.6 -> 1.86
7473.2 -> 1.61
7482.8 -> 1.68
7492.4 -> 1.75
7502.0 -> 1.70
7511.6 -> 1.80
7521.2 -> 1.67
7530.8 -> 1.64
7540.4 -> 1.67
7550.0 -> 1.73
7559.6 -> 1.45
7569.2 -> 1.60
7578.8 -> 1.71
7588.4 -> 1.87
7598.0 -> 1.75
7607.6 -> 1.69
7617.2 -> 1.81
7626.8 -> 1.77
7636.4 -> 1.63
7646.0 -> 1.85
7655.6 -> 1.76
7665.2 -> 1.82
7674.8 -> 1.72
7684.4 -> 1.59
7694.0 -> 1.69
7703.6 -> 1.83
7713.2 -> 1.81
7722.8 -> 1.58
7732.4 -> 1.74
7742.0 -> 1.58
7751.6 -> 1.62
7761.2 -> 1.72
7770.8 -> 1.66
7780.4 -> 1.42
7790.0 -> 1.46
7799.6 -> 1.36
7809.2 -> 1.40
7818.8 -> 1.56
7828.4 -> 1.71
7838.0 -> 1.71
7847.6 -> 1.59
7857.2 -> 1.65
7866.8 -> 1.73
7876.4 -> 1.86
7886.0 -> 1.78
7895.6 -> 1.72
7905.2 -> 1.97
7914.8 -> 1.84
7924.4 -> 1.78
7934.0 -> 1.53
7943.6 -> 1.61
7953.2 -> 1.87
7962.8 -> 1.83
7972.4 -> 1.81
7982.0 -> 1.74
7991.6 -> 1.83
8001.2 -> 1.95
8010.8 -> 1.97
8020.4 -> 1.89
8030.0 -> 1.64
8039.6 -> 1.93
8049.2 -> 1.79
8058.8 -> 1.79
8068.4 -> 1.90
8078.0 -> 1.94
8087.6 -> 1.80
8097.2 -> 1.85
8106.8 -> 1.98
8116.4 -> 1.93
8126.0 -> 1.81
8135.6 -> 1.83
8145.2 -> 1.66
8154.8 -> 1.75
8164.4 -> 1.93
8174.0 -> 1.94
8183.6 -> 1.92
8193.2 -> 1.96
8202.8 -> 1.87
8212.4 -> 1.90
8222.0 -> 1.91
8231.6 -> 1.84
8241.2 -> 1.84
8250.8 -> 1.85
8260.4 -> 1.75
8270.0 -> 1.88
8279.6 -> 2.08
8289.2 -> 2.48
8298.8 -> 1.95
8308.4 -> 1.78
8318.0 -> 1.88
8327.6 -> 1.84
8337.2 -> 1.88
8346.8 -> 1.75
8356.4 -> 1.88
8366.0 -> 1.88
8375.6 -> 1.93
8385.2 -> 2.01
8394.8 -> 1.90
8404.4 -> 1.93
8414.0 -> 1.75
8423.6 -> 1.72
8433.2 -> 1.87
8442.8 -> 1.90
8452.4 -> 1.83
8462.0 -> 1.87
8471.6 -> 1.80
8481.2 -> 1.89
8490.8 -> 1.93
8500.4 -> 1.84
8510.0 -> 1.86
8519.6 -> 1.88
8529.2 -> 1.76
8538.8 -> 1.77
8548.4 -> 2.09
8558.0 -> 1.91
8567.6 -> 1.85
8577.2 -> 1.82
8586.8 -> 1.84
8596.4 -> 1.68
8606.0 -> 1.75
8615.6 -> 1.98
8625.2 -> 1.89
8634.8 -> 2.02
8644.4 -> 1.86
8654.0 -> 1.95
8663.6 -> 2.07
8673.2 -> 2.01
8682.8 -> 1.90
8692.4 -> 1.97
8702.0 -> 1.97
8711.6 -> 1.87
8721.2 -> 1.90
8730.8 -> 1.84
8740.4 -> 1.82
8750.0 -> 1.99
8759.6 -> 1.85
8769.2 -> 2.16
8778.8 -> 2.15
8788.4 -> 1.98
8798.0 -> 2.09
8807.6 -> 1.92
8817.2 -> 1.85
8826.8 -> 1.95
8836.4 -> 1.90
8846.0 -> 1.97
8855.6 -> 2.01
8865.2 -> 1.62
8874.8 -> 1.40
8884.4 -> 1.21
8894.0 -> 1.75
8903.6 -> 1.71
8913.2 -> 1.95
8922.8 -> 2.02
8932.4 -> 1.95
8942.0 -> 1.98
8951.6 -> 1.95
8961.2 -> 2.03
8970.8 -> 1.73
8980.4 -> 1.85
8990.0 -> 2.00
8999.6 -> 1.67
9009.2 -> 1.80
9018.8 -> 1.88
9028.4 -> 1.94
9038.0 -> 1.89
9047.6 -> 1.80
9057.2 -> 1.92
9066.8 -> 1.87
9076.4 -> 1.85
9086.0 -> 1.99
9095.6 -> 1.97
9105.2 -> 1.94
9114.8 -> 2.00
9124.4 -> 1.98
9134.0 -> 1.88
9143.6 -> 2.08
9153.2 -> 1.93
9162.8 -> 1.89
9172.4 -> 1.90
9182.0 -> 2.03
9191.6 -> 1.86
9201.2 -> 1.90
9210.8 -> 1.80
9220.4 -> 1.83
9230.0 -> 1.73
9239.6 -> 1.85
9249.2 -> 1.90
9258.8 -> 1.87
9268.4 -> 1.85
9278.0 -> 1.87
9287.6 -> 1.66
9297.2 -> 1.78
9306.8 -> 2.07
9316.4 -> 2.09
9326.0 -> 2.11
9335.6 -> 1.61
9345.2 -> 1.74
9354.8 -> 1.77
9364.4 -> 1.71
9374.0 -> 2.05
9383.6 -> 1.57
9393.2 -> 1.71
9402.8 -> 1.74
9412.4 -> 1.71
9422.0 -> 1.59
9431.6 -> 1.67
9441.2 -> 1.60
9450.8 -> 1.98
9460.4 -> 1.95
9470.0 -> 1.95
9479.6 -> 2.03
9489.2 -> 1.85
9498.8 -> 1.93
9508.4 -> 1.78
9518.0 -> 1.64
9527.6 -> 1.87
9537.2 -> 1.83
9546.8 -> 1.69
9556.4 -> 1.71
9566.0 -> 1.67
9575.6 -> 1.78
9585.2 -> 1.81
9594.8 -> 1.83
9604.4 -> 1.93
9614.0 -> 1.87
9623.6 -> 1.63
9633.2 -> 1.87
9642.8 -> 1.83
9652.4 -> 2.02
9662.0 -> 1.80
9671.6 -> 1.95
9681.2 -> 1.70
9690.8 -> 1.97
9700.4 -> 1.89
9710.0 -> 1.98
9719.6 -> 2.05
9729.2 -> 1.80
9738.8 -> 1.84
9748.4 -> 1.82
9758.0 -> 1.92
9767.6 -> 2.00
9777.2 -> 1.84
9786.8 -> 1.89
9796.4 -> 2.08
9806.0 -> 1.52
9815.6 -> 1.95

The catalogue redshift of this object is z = 0.51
